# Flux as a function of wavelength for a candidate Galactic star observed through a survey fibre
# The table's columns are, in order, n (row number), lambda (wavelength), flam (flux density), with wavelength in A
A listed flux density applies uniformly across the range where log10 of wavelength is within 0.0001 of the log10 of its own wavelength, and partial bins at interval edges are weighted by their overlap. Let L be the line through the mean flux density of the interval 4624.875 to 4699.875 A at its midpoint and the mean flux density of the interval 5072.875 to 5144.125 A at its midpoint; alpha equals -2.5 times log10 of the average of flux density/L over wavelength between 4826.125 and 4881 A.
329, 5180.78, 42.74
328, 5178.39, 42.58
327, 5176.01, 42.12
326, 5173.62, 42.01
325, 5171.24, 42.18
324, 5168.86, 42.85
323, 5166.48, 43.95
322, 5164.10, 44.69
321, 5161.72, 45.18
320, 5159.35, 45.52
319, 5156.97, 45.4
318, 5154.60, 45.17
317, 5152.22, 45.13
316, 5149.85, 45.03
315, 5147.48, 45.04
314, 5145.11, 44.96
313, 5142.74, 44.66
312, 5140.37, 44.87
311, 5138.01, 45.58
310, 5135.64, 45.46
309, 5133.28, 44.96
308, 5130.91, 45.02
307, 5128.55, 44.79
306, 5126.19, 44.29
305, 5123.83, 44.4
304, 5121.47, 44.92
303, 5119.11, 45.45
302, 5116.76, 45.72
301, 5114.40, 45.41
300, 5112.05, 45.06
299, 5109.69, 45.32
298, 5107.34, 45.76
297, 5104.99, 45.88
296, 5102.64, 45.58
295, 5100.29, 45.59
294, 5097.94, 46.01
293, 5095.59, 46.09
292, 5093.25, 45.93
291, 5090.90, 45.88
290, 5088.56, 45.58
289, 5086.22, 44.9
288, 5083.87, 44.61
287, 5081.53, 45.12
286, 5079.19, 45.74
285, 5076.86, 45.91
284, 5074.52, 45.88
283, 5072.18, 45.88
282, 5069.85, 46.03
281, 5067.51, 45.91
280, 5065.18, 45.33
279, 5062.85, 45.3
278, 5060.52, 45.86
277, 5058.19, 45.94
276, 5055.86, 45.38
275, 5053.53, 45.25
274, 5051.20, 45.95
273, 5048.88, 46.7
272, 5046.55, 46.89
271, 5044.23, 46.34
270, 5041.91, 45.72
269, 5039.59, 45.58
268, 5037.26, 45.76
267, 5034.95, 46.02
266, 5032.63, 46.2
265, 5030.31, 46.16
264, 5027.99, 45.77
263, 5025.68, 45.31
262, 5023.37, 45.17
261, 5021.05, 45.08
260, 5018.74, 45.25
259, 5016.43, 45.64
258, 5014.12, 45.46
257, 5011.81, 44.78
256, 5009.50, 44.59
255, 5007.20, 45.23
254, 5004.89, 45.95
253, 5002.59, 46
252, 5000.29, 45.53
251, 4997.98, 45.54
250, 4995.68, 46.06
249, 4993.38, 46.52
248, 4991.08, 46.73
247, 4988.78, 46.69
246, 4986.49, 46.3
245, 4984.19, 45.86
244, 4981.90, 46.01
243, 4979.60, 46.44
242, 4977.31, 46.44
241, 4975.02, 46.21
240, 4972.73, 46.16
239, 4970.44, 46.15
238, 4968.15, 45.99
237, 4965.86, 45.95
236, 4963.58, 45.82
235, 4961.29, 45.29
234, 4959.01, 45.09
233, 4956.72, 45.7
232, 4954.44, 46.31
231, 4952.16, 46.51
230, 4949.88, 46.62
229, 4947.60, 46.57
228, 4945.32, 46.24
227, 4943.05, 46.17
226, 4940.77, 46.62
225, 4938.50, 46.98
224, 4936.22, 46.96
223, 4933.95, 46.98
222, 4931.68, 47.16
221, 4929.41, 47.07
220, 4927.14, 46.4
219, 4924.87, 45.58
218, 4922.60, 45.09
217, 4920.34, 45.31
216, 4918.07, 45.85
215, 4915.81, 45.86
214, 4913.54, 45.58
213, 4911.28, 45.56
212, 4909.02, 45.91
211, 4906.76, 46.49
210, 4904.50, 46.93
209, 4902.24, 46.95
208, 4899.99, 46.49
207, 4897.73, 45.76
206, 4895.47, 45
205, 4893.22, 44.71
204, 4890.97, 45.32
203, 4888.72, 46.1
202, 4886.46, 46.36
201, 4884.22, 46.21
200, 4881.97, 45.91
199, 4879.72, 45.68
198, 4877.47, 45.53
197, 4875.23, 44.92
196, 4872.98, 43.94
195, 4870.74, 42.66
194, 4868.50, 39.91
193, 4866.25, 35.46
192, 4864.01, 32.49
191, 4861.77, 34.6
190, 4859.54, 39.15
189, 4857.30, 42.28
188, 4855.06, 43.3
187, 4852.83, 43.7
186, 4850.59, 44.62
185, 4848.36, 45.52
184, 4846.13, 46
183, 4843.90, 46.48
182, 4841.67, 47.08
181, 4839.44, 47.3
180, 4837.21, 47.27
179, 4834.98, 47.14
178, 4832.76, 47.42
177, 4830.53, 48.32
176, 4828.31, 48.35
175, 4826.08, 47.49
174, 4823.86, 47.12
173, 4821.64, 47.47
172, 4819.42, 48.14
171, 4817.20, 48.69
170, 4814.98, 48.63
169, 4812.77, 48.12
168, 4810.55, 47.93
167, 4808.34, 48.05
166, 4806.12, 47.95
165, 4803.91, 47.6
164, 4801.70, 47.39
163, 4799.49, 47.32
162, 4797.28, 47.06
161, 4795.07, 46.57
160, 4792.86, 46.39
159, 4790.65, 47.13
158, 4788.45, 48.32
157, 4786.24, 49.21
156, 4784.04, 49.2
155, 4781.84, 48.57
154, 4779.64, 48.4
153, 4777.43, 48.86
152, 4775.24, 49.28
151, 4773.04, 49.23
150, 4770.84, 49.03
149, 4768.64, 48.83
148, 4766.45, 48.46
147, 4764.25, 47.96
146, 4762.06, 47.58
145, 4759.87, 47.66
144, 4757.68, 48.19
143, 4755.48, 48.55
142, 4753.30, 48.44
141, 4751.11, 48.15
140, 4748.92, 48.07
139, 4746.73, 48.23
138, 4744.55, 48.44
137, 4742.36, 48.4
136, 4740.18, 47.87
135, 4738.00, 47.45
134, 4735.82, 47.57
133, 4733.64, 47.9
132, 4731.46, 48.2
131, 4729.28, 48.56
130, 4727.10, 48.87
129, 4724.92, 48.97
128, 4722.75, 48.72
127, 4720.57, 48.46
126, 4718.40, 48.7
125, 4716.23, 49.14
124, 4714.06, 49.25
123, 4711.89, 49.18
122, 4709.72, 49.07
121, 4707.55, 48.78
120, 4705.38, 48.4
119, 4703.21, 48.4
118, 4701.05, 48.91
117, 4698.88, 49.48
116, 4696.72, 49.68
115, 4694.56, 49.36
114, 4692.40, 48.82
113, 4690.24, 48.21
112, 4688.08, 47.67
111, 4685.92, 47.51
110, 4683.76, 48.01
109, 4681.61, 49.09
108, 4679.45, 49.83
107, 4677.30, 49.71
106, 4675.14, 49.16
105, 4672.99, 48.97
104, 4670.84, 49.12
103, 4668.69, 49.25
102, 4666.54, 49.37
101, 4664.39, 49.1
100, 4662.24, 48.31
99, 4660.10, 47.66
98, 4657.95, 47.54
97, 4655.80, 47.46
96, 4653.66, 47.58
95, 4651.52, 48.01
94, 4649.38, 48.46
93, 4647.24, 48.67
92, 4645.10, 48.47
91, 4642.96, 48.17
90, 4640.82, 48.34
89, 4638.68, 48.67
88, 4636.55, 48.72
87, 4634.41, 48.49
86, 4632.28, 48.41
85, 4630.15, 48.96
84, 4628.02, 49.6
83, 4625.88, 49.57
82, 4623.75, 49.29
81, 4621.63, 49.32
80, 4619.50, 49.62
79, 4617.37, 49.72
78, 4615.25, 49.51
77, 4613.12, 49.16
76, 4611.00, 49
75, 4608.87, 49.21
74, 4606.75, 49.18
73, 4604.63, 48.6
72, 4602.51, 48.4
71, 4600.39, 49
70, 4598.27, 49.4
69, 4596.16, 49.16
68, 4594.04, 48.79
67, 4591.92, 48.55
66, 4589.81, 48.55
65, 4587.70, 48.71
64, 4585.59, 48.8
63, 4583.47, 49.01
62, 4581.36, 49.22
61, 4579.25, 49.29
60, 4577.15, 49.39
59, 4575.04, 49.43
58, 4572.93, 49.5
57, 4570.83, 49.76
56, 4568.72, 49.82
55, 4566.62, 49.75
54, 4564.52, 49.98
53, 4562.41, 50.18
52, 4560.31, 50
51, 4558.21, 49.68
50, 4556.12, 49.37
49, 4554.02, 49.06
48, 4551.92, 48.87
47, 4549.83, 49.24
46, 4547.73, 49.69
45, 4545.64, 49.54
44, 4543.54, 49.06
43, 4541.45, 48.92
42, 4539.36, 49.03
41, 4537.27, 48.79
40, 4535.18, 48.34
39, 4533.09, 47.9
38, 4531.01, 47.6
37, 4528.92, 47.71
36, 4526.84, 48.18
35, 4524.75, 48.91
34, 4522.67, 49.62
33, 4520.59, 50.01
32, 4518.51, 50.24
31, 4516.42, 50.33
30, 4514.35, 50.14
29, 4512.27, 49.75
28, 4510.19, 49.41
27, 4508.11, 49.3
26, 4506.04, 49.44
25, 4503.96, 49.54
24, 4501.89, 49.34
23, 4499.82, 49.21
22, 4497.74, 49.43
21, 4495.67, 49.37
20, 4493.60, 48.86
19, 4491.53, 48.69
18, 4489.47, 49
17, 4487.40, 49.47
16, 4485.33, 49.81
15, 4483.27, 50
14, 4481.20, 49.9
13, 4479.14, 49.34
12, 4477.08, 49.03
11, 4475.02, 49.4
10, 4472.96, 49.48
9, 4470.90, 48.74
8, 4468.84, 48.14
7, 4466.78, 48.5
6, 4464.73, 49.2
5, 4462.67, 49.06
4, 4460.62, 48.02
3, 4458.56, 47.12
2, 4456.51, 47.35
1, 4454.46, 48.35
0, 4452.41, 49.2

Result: 0.083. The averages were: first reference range 48.7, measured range 43.8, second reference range 45.3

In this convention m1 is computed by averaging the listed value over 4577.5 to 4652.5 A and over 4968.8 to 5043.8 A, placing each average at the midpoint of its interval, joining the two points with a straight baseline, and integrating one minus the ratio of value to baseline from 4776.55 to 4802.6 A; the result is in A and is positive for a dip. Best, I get -0.2 A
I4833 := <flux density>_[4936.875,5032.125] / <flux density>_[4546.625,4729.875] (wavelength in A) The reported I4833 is 0.94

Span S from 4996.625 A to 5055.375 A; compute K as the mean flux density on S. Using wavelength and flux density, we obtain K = 45.7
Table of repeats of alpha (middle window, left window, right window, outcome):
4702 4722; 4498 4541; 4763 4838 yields -0.01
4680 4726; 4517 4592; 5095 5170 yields -0.01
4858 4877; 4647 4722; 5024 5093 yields 0.20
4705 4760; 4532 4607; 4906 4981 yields -0.01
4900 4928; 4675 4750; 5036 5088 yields 0.02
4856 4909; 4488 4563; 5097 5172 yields 0.08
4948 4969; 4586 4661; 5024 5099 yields 0.01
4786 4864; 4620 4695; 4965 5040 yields 0.03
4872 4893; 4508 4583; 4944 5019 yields 0.03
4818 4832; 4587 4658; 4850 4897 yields -0.09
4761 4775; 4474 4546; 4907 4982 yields -0.03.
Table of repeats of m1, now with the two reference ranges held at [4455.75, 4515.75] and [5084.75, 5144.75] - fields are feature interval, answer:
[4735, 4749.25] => -0.13 A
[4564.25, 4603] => -0.52 A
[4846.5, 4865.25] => 2.40 A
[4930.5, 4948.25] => -0.13 A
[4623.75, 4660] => -0.20 A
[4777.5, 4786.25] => -0.27 A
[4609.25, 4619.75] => -0.22 A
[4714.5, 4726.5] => -0.28 A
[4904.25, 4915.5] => 0.13 A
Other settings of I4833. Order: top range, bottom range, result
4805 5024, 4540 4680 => 0.93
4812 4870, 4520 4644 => 0.91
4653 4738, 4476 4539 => 0.99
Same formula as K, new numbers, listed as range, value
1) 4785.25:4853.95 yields 47.3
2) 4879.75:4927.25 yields 45.9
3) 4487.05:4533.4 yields 49.2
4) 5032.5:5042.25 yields 45.8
